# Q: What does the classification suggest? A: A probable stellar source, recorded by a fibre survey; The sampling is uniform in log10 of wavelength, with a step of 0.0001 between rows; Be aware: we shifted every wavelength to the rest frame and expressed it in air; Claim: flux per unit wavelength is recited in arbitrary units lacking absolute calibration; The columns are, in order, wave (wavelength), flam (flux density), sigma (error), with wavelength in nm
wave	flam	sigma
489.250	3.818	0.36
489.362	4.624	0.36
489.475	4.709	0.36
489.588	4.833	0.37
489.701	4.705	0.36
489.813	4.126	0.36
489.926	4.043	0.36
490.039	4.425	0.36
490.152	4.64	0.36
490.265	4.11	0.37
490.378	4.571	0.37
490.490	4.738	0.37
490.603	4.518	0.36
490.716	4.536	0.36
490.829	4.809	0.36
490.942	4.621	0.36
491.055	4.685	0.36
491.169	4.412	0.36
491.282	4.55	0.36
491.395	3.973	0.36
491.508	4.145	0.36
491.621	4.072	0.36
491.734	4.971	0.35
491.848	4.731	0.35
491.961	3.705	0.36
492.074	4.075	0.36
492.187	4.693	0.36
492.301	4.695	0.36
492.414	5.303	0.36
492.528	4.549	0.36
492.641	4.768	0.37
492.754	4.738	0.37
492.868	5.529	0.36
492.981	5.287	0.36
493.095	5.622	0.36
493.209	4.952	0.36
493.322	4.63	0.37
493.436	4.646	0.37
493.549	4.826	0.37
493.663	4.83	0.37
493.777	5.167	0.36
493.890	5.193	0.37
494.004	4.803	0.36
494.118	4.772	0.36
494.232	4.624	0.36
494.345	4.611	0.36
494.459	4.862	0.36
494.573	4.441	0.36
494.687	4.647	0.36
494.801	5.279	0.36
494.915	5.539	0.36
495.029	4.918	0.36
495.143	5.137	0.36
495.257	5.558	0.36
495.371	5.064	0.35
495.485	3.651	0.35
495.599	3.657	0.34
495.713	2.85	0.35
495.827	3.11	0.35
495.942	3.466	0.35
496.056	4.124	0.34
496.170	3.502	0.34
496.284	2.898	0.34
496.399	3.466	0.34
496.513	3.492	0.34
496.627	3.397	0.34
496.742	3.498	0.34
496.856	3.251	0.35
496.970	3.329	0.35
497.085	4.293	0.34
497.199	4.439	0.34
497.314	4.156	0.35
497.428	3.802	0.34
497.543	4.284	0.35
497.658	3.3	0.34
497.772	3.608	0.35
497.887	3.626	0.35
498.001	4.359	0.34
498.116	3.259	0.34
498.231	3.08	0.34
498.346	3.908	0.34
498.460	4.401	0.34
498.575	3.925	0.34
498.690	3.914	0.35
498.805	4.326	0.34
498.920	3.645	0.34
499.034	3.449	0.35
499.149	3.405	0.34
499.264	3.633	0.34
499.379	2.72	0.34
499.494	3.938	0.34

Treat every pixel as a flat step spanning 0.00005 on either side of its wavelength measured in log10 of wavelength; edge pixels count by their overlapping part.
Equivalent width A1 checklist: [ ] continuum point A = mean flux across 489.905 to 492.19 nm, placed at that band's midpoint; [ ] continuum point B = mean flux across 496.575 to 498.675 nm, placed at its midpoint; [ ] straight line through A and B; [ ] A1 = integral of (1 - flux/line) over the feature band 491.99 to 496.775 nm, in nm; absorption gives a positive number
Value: -0.45 nm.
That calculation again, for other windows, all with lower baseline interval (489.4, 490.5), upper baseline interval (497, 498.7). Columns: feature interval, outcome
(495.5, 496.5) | 0.15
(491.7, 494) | -0.32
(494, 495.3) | -0.26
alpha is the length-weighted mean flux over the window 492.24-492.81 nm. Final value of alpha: 4.81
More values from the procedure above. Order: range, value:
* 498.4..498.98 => 4.04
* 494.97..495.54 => 4.87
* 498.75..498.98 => 3.99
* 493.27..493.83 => 4.82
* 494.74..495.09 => 5.23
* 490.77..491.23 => 4.62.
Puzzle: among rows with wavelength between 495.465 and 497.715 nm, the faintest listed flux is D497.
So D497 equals 2.85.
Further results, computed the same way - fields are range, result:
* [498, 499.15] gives 3.08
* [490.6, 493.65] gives 3.705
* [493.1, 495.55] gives 3.651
